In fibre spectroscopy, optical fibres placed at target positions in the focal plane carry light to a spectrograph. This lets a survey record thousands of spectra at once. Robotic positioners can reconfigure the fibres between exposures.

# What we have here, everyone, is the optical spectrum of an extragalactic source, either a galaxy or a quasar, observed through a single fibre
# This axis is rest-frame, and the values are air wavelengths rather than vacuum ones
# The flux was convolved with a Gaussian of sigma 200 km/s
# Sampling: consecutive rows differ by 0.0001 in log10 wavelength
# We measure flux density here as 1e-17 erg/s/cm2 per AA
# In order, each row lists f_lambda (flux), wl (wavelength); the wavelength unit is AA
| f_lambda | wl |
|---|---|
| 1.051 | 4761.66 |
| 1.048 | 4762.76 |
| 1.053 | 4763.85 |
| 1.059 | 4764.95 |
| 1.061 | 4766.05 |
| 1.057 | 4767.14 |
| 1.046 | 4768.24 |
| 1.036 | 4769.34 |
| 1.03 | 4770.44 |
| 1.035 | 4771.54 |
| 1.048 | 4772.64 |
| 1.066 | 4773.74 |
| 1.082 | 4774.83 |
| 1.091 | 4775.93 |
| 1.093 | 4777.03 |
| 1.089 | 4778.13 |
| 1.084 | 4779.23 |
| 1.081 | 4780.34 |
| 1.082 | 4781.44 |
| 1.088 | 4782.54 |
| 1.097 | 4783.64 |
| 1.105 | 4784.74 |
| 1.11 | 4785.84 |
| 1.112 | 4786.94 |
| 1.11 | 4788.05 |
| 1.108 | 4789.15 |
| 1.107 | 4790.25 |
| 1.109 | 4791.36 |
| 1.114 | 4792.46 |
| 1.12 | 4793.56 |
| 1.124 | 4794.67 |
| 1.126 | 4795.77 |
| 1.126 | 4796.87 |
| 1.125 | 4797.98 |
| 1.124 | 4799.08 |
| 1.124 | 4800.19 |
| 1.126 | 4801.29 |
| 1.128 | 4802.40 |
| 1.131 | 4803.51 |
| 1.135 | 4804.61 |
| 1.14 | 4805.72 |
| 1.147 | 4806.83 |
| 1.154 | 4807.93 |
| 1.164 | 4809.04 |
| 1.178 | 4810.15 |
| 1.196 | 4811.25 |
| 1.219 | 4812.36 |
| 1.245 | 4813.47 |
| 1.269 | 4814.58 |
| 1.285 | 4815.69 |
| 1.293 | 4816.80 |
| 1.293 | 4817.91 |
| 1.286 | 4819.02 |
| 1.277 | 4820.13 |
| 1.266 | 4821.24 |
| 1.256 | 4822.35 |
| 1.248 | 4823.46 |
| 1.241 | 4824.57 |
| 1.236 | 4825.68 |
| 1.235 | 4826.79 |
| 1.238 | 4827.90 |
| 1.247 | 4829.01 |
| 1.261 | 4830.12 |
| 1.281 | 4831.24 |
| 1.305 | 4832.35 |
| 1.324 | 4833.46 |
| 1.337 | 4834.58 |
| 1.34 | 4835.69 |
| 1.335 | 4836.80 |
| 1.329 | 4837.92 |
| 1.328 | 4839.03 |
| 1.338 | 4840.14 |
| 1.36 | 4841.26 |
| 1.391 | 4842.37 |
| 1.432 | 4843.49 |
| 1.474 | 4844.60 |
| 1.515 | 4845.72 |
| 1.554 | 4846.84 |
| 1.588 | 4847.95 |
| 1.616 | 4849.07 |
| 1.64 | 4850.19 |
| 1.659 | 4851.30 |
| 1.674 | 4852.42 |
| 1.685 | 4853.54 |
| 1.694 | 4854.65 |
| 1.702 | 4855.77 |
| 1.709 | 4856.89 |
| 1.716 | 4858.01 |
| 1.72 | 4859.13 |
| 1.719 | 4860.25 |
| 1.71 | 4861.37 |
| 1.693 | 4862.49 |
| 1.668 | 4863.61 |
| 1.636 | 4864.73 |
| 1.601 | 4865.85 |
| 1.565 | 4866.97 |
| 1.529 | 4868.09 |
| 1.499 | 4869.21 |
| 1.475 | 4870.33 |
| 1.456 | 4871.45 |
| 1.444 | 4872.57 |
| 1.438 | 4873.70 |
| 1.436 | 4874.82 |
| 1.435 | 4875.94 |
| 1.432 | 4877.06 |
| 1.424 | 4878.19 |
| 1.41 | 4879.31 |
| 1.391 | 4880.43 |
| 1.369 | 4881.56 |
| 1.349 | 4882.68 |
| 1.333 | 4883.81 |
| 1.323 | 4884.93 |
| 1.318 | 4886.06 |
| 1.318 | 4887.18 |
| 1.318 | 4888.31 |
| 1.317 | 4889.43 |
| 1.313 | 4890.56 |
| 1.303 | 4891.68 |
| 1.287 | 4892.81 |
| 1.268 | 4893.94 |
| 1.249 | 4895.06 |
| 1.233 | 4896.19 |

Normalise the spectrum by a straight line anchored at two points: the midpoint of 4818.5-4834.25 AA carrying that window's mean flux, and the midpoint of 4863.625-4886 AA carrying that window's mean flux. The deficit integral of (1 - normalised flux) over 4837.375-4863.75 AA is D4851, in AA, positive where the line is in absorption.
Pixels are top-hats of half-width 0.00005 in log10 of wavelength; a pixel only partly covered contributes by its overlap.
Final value -4.23 AA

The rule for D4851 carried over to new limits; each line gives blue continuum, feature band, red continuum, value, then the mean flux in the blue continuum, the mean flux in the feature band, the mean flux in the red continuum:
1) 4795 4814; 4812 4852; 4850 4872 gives 1.11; 1.15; 1.35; 1.64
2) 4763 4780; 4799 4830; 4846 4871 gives 3.08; 1.06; 1.21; 1.64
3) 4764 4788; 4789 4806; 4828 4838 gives 0.54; 1.07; 1.12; 1.3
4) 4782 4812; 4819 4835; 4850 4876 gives 0.92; 1.13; 1.27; 1.61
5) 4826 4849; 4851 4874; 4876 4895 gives -4.53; 1.36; 1.62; 1.34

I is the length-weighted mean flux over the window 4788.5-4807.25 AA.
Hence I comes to 1.12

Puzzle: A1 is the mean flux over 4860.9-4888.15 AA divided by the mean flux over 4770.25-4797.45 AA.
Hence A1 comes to 1.3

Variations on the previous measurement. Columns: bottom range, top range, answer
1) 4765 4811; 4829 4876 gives 1.37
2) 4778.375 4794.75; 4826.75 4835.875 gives 1.17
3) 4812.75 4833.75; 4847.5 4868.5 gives 1.31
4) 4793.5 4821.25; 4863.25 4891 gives 1.21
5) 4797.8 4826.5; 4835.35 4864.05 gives 1.30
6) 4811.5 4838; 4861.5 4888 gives 1.15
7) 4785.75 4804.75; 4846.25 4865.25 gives 1.49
